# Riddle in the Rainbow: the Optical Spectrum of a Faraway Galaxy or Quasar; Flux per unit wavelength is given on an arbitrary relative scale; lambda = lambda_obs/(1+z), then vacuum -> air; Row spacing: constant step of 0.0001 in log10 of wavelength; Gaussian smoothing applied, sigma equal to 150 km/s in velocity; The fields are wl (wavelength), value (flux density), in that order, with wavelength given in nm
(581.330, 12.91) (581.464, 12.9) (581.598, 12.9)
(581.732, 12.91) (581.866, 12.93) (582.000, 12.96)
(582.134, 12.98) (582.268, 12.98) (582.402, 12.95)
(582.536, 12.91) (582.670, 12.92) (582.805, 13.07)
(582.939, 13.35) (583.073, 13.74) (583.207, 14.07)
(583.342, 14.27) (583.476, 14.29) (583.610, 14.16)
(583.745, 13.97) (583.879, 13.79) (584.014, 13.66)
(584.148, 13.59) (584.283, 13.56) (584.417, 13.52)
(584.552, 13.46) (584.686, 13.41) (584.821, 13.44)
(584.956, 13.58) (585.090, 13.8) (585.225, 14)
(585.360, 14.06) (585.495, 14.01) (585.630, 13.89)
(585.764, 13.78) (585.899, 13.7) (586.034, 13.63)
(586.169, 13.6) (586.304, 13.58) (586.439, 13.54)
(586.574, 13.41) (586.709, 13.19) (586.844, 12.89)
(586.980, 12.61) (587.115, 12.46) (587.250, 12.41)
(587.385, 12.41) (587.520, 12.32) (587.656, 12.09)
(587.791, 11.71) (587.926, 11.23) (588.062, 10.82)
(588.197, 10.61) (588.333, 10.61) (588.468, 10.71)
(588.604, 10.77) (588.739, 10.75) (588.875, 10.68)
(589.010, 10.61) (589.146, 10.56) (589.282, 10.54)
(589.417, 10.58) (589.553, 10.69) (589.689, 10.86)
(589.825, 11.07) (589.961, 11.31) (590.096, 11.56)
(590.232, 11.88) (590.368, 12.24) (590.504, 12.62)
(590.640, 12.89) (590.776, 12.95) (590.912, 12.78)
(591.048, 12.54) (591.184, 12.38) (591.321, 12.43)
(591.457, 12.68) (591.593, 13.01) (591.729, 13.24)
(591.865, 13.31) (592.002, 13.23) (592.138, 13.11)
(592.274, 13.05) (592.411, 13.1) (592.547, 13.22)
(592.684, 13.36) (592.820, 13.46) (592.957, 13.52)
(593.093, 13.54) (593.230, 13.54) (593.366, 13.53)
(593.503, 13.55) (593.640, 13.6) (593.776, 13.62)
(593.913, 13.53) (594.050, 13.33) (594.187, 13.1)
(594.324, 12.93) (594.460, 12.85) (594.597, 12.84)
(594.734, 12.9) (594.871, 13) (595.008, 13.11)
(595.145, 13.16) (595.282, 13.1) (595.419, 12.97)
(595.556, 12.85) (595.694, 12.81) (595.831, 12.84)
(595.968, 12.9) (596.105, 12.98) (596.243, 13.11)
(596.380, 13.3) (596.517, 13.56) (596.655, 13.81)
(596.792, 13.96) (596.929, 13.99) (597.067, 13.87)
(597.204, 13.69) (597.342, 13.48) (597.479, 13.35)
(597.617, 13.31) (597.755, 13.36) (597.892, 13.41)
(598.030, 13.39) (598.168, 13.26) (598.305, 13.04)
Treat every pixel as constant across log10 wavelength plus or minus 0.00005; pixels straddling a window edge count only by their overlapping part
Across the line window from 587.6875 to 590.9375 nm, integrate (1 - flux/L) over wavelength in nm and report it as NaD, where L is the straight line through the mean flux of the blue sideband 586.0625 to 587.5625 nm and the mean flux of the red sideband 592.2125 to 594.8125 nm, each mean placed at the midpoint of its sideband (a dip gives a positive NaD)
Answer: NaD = 0.45 nm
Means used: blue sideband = 13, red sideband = 13.3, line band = 11.3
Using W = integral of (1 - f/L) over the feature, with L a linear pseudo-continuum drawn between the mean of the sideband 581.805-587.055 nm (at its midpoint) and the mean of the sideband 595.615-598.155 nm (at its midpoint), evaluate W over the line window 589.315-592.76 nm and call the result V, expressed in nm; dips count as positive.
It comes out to 0.27 nm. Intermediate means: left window 13.5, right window 13.4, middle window 12.4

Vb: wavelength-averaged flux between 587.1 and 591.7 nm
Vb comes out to 11.6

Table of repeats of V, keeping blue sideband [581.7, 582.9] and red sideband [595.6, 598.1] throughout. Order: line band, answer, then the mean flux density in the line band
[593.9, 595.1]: 0.02 nm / 13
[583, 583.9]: -0.07 nm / 14.1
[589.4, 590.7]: 0.16 nm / 11.6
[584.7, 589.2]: 0.21 nm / 12.5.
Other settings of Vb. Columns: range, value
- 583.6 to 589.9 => 12.5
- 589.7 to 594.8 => 12.9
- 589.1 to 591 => 11.6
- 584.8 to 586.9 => 13.6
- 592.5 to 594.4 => 13.4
